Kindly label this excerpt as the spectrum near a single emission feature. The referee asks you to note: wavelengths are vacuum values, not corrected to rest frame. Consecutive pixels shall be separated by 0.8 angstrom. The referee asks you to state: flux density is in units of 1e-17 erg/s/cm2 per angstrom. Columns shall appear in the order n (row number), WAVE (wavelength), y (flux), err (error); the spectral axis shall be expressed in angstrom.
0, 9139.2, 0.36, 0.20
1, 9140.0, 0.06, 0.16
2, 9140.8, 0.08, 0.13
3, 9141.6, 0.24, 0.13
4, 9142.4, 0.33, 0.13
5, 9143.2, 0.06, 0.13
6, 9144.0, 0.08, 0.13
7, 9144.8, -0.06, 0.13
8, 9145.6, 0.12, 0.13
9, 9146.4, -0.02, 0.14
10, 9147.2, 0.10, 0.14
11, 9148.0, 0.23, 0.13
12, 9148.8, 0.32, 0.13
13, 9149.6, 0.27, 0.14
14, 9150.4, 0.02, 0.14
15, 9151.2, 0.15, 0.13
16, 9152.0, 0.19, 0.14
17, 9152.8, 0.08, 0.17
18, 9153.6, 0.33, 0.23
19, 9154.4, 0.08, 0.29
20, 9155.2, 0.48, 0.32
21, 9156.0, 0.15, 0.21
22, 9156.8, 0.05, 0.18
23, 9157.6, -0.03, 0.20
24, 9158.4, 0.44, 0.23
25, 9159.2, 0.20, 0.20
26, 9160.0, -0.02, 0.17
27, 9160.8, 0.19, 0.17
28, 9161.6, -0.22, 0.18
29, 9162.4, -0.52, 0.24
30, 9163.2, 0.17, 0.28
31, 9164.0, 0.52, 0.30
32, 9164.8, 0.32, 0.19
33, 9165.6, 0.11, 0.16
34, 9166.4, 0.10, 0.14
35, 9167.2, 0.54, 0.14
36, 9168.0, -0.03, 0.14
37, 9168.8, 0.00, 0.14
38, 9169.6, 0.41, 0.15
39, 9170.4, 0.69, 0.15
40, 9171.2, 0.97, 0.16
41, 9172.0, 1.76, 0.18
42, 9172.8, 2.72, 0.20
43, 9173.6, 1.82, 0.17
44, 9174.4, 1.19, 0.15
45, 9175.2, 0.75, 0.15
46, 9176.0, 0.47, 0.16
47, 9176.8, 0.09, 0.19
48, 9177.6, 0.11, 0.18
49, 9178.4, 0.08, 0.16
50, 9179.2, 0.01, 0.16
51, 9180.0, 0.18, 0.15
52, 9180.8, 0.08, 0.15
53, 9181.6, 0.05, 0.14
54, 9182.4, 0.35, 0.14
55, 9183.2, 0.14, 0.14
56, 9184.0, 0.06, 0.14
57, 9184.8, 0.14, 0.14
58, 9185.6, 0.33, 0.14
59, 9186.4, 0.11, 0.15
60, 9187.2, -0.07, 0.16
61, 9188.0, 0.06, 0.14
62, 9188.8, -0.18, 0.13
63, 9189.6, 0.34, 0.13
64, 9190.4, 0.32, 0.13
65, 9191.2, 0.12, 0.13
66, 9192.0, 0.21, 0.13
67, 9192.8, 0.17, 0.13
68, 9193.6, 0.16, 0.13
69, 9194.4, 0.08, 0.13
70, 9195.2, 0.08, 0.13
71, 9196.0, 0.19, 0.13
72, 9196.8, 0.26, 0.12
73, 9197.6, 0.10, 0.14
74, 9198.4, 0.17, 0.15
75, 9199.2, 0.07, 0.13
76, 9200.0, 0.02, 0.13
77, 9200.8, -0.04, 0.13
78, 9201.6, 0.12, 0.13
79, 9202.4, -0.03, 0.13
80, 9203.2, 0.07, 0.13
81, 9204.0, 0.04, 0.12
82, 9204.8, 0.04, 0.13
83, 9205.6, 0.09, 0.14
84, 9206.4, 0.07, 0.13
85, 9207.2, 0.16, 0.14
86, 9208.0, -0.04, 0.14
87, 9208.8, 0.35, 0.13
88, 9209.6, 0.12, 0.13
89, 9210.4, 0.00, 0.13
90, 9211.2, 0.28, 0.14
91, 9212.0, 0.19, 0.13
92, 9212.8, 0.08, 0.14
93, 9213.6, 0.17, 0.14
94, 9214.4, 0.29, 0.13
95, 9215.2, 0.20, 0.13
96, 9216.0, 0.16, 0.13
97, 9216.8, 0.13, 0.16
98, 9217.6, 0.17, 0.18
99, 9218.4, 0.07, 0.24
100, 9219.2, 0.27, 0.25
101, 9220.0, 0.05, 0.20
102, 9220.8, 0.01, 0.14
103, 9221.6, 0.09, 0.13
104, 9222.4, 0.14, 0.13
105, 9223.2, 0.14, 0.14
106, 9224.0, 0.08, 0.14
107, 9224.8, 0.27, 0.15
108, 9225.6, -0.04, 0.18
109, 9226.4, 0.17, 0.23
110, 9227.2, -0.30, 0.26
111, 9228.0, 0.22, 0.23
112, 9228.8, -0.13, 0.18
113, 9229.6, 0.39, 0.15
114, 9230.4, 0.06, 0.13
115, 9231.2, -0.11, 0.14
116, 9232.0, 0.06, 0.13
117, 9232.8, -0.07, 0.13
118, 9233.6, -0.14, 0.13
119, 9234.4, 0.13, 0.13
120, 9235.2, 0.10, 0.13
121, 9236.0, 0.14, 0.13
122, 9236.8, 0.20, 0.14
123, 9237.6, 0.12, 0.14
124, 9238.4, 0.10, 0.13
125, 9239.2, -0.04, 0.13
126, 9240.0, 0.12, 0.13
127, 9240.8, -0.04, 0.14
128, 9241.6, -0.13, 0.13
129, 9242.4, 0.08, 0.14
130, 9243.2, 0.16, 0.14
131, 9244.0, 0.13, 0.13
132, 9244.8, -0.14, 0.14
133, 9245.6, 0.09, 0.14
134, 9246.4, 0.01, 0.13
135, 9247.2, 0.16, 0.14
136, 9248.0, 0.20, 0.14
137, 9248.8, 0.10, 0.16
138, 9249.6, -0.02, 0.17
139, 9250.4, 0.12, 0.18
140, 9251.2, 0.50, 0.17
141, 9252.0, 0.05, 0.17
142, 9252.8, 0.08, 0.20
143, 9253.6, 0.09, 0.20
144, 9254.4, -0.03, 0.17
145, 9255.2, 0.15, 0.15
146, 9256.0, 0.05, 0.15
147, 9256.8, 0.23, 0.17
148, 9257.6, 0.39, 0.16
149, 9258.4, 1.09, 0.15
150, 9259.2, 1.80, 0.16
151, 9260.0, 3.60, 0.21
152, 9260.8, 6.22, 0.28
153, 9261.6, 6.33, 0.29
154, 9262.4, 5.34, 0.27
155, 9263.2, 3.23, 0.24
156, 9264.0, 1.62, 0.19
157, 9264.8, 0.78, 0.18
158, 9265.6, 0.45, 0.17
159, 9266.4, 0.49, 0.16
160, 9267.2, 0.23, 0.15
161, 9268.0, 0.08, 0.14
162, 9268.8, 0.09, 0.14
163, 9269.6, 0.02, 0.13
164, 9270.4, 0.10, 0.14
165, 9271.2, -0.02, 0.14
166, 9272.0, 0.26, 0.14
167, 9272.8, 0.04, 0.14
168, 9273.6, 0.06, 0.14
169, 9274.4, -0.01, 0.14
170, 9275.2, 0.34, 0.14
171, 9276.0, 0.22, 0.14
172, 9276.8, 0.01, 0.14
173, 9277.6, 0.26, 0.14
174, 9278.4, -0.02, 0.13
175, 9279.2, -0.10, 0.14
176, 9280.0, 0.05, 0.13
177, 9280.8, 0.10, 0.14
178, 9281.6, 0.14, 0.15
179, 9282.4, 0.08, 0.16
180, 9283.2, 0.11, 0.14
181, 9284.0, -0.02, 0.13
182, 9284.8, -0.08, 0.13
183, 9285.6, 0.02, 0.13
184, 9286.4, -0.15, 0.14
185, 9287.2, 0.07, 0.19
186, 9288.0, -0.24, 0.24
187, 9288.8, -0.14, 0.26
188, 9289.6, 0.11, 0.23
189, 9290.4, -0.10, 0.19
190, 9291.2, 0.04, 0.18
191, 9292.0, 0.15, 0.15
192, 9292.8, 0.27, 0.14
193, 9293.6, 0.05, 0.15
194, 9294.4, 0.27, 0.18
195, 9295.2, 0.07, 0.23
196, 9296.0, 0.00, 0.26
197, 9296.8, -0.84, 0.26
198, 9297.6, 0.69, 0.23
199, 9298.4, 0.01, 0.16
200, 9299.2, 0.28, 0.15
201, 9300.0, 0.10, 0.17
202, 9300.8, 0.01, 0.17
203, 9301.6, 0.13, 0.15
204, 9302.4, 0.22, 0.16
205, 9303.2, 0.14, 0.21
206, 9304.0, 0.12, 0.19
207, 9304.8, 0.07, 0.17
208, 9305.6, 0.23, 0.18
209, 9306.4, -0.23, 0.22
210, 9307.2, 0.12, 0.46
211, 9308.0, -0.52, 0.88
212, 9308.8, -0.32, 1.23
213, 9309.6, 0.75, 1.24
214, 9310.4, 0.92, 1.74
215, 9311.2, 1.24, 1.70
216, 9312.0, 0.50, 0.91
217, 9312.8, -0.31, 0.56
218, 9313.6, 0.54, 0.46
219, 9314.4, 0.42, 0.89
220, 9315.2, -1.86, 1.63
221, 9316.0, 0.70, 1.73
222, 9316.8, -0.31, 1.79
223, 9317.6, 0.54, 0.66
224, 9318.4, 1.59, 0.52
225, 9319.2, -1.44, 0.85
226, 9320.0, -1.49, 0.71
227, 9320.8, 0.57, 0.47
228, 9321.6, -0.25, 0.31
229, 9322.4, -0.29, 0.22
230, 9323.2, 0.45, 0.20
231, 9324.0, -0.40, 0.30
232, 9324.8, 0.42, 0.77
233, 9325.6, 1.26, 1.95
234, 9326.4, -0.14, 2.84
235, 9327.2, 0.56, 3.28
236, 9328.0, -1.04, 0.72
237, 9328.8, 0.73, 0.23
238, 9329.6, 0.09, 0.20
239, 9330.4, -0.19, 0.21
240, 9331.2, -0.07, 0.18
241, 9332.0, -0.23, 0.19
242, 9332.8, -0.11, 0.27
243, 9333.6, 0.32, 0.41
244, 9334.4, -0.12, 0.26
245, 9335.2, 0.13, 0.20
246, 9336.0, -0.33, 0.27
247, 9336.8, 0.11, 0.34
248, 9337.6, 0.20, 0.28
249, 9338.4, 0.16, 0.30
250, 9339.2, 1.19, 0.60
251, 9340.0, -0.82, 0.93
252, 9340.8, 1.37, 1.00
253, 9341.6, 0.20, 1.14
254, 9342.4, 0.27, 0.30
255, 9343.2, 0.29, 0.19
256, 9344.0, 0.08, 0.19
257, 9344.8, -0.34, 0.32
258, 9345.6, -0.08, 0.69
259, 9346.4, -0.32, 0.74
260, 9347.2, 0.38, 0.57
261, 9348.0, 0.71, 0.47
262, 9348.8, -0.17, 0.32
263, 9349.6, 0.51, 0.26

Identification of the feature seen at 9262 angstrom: [O III]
